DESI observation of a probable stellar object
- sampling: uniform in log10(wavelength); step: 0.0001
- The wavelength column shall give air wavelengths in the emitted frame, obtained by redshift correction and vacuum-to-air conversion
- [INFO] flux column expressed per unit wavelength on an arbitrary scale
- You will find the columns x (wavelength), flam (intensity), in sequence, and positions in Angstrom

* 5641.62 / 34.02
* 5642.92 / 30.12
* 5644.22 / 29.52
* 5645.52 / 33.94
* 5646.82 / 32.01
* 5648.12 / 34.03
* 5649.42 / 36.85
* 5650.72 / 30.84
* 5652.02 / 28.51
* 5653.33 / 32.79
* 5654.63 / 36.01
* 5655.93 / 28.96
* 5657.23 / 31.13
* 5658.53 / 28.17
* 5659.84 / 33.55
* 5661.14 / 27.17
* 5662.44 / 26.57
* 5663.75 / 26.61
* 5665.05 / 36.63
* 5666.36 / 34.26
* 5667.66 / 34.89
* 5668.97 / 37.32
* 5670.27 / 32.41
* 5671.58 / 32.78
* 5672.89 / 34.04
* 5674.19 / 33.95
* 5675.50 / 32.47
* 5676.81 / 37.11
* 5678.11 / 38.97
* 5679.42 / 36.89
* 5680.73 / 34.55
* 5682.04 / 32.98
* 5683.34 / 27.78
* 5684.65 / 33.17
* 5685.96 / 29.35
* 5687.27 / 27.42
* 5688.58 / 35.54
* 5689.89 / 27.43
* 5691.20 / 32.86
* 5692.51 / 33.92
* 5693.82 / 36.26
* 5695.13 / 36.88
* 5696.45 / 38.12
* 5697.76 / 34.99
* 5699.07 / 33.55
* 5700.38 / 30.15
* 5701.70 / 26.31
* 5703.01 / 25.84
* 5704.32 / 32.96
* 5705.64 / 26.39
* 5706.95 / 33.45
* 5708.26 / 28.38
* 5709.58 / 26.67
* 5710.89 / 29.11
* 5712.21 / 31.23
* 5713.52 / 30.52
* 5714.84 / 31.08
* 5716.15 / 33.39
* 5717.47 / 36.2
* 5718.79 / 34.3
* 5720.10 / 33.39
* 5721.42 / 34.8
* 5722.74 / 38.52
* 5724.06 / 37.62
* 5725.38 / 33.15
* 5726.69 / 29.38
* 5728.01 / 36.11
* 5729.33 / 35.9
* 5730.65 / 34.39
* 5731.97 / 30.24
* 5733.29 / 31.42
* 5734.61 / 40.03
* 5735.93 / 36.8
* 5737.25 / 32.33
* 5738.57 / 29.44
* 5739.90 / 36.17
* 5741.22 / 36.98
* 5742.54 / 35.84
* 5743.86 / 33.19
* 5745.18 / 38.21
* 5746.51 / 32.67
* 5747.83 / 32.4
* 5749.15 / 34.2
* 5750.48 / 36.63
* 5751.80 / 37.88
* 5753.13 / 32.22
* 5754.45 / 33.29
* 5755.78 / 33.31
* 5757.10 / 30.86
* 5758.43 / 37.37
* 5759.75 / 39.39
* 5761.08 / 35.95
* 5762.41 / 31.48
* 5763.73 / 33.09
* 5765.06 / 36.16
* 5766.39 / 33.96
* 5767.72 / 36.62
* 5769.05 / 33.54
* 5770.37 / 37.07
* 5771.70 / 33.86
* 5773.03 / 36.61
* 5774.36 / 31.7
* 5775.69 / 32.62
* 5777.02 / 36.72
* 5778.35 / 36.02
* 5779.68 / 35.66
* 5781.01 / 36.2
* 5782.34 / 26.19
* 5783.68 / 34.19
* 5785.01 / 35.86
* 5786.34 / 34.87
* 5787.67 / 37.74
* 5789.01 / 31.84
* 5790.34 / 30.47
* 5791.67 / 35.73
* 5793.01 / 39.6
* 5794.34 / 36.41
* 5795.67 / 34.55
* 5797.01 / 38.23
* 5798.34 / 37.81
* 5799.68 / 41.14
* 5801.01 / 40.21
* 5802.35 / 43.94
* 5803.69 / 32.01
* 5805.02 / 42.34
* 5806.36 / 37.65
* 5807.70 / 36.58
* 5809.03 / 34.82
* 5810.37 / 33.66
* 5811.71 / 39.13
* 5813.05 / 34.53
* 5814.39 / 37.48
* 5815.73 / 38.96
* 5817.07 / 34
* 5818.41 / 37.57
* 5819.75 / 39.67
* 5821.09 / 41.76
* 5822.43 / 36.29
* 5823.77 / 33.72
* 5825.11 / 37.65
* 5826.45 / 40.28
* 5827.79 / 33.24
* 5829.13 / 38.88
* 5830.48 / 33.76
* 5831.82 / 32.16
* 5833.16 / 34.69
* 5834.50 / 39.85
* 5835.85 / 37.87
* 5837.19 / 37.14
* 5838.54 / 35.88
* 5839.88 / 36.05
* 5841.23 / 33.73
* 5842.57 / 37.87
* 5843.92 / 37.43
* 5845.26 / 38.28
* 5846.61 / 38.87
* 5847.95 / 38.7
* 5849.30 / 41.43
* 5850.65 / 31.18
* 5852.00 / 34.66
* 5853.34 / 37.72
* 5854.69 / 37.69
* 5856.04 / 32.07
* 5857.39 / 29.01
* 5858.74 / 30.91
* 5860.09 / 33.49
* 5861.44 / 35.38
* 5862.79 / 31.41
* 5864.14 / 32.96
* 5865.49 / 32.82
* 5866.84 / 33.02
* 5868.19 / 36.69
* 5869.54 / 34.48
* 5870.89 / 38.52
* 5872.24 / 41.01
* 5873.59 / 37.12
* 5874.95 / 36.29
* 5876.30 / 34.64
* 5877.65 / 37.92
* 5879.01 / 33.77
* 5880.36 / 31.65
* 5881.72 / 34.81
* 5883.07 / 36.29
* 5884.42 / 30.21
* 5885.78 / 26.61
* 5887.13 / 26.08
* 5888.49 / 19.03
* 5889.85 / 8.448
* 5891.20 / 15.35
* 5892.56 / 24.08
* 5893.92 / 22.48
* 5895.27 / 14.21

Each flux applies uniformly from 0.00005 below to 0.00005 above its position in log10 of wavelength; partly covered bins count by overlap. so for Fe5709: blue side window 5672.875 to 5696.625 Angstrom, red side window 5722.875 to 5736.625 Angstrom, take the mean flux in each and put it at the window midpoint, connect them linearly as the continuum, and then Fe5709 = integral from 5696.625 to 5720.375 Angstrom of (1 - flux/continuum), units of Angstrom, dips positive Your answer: 2.1 Angstrom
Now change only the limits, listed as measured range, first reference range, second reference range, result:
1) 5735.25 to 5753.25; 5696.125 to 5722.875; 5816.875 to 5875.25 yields -1.1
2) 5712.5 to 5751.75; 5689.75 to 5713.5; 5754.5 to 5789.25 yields -1.9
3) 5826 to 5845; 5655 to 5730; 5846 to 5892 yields -2.2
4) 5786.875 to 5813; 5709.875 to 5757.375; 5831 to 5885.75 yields -1.7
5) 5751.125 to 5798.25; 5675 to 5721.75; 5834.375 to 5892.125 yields -2.8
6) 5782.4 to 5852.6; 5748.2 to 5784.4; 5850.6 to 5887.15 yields -4.9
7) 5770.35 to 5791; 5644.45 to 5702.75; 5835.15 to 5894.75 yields -0.8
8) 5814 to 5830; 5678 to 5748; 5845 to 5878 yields -1.2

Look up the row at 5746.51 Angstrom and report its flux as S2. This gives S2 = 32.67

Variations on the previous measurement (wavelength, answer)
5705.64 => 26.39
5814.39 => 37.48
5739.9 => 36.17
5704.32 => 32.96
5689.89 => 27.43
